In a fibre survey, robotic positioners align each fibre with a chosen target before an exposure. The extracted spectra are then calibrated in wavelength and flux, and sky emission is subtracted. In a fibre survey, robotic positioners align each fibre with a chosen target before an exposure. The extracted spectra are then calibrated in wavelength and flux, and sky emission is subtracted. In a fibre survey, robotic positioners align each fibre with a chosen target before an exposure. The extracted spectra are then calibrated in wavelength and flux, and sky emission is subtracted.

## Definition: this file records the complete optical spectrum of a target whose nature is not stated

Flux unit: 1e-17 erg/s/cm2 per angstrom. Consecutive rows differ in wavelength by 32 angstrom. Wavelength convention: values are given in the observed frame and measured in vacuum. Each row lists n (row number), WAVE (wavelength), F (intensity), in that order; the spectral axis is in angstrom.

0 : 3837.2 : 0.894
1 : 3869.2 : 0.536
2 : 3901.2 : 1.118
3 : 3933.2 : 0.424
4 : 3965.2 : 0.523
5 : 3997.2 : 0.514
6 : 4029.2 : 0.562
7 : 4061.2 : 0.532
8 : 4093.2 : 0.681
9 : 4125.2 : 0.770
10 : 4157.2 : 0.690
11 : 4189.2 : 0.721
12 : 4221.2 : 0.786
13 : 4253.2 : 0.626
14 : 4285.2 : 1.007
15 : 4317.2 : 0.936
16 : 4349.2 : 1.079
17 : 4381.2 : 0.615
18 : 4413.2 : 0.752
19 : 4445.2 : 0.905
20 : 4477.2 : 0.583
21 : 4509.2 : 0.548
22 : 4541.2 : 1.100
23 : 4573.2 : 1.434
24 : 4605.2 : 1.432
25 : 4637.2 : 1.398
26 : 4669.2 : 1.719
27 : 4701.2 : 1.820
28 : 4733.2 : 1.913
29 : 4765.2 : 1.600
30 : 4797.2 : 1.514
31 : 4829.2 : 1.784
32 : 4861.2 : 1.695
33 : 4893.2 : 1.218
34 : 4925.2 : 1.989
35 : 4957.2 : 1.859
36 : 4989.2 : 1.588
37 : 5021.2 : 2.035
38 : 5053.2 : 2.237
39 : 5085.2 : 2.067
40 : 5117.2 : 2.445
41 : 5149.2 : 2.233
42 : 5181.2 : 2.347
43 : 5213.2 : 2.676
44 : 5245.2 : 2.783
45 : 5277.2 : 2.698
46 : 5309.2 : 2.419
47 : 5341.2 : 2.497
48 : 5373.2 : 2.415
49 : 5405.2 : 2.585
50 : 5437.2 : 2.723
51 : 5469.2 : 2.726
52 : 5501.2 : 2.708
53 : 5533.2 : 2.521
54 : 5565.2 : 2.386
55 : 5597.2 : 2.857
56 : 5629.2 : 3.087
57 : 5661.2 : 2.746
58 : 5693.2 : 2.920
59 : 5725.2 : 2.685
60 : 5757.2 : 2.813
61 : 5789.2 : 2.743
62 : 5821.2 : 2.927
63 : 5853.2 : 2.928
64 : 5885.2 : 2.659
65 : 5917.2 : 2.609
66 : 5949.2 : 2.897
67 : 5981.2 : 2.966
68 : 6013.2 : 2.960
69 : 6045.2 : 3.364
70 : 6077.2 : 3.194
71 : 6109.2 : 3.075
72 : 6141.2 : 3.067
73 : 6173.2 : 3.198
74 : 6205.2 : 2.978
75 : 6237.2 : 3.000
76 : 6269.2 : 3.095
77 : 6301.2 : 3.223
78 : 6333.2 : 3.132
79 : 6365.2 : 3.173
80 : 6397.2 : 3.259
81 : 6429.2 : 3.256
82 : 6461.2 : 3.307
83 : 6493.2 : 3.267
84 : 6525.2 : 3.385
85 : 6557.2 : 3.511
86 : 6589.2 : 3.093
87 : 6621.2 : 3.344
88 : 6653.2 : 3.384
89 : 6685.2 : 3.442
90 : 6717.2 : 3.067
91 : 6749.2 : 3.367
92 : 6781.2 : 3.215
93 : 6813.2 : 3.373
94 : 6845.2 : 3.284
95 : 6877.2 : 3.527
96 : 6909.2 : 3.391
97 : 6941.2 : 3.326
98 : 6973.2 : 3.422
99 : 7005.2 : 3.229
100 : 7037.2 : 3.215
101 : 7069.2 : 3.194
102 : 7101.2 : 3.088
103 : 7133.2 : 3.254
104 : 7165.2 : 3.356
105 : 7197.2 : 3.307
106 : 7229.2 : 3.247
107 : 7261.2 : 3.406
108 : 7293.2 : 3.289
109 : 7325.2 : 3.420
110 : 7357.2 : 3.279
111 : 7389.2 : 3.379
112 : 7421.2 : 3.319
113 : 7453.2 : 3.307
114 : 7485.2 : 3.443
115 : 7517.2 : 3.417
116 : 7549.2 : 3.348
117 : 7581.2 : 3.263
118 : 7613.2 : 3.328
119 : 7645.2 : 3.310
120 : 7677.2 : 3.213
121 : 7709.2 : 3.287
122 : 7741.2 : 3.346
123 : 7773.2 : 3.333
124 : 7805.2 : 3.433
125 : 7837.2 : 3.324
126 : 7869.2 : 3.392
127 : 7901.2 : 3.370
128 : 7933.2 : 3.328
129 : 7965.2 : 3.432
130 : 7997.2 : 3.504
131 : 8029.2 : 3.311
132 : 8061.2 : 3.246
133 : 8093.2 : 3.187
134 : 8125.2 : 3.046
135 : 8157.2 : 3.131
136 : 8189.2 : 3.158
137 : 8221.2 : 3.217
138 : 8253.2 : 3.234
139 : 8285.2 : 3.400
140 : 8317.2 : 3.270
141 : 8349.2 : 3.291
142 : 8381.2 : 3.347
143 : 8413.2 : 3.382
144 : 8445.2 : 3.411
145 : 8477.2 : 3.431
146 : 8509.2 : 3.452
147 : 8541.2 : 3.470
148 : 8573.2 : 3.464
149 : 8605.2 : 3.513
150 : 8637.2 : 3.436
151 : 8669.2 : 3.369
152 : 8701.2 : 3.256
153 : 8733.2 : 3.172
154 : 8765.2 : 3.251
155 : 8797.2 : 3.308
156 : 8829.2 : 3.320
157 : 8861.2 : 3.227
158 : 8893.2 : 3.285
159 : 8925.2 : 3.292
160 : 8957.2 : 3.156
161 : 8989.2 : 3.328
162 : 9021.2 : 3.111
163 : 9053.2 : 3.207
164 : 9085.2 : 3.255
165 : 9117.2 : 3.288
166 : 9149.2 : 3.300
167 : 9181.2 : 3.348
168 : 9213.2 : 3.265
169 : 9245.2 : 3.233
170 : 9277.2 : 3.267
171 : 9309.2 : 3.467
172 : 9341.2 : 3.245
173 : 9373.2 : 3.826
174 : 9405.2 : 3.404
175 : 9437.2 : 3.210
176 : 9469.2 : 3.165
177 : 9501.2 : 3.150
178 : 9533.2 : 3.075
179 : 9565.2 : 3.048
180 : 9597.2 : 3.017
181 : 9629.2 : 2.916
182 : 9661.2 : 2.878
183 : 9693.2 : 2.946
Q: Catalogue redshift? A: 0.138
